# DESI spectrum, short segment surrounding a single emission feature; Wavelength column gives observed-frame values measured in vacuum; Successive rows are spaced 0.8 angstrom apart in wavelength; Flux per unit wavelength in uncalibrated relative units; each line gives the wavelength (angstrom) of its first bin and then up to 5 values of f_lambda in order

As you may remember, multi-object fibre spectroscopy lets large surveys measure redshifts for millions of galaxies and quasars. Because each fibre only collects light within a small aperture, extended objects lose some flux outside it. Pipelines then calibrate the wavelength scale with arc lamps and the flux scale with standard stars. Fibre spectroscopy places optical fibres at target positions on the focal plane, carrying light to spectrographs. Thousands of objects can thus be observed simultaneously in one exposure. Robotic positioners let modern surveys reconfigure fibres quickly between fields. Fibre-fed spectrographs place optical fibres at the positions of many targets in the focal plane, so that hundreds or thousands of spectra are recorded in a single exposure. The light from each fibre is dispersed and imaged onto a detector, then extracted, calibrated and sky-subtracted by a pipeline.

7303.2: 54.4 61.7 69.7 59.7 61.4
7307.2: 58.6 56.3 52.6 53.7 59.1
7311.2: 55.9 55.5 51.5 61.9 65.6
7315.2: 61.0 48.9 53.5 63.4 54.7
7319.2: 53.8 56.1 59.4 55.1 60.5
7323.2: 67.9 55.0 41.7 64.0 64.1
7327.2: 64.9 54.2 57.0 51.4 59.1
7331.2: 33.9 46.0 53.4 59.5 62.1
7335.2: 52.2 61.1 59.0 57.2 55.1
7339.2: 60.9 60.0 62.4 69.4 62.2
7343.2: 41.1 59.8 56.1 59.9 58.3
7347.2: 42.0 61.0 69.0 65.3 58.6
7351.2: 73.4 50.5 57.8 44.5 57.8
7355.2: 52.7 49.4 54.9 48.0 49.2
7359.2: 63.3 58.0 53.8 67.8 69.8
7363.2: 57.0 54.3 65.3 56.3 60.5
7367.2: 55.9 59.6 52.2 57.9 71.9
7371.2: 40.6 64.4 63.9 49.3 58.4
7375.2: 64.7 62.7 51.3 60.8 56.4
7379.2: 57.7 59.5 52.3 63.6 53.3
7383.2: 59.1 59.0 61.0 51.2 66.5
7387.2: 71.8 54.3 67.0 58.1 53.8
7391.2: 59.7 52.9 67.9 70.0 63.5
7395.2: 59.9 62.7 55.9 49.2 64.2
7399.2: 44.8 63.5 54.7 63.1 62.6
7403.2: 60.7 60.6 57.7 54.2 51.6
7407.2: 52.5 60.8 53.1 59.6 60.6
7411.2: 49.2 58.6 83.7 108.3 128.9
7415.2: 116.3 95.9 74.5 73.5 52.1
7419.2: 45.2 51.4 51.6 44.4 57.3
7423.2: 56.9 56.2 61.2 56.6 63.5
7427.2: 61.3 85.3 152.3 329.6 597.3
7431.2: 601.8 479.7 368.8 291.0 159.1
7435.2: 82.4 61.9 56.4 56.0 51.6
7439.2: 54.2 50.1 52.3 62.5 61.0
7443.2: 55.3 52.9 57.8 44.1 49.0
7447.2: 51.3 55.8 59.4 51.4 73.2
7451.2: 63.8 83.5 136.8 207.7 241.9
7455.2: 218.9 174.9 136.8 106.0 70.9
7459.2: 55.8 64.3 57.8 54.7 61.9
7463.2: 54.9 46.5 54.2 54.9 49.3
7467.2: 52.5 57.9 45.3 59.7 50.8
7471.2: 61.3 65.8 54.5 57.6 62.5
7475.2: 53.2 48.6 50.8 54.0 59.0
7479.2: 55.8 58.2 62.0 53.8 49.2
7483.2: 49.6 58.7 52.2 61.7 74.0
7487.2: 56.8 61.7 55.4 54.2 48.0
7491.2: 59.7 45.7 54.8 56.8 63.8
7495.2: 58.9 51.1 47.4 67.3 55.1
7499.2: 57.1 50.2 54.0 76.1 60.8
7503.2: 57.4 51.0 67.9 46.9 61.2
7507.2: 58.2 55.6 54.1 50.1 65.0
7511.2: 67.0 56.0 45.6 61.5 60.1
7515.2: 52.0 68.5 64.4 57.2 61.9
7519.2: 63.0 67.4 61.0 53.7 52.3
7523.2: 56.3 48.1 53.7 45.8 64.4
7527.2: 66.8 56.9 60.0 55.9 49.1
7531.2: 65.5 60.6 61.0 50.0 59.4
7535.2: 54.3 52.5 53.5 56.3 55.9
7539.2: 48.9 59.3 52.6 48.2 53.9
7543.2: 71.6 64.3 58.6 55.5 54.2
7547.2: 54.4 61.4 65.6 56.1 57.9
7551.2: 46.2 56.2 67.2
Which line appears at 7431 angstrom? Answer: H-alpha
